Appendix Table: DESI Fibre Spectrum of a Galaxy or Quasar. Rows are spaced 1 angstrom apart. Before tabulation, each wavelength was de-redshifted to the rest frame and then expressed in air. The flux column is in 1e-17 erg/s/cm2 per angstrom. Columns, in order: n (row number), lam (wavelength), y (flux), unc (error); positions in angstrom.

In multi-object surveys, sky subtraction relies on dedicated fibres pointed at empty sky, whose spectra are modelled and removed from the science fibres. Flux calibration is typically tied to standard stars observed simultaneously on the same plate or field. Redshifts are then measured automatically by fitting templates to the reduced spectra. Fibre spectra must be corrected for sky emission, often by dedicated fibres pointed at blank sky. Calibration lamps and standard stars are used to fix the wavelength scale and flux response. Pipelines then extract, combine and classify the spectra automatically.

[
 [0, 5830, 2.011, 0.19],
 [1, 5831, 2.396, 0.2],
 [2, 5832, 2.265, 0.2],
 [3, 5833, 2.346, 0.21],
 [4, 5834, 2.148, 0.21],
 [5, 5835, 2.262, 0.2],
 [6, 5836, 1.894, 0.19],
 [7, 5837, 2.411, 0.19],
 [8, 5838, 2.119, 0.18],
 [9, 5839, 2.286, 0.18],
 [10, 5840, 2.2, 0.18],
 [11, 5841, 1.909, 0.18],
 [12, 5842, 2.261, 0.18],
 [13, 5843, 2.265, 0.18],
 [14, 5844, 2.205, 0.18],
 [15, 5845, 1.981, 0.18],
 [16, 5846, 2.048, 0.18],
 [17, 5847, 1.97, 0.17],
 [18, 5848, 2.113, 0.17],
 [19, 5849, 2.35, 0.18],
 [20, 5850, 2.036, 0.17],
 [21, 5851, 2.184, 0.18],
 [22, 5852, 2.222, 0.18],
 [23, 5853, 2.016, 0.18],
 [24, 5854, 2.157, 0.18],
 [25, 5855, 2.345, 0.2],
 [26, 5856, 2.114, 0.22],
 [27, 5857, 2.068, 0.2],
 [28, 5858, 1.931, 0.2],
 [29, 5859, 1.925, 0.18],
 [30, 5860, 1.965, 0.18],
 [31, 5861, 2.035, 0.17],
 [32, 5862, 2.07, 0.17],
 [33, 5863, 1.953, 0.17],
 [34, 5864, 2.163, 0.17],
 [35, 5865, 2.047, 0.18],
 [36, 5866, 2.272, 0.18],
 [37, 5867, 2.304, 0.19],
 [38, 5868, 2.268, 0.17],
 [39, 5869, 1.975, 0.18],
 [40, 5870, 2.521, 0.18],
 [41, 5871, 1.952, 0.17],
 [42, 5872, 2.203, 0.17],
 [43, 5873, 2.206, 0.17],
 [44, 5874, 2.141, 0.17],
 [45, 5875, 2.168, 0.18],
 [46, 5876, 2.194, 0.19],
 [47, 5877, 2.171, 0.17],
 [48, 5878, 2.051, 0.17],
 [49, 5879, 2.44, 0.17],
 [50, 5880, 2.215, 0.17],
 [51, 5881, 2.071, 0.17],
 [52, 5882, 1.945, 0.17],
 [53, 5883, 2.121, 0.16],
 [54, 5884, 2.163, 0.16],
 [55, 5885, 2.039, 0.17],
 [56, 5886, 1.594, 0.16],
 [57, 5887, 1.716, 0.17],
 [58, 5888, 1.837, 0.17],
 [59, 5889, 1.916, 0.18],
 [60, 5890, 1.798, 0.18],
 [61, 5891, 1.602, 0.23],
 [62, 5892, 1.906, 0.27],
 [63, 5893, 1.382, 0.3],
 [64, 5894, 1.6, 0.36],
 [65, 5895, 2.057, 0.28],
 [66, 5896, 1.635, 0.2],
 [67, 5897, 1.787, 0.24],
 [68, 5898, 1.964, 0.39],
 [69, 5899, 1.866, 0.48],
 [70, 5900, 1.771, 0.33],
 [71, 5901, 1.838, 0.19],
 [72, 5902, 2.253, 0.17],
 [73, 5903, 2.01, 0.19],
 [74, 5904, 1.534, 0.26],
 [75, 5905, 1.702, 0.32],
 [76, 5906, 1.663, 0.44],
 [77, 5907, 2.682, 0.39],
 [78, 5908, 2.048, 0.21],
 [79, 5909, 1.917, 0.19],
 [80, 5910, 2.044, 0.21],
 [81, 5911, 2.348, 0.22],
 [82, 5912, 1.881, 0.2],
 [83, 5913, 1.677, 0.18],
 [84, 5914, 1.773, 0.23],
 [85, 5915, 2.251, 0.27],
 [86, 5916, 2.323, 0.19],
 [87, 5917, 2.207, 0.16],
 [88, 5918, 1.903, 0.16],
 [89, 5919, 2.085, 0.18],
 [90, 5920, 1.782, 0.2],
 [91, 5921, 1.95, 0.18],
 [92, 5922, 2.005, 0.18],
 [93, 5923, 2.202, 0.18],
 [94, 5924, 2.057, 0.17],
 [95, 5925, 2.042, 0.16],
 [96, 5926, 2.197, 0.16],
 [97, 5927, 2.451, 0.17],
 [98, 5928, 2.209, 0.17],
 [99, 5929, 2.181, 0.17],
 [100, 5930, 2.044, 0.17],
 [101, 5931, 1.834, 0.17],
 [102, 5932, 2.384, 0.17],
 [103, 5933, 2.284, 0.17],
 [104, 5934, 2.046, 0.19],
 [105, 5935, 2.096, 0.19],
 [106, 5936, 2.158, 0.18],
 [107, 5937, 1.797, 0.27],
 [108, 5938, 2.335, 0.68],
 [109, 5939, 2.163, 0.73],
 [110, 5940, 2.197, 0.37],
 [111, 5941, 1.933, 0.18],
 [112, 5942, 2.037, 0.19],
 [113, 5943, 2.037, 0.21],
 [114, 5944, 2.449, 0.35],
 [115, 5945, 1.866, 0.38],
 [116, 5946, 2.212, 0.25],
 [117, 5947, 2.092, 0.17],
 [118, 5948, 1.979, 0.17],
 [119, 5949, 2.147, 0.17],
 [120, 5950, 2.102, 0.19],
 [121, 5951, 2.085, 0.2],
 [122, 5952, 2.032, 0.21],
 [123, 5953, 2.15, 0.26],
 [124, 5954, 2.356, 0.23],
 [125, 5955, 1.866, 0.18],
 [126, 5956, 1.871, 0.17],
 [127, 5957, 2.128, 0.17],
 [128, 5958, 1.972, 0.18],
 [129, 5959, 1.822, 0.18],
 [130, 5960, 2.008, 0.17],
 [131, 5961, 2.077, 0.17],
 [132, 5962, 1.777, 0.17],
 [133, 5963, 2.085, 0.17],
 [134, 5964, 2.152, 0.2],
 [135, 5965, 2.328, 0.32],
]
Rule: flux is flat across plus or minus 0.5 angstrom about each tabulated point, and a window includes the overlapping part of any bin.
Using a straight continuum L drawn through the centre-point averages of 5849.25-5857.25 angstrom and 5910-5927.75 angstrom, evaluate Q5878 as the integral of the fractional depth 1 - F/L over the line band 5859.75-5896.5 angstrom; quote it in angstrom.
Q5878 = 1.8 angstrom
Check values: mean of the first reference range 2.15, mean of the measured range 2.02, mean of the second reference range 2.07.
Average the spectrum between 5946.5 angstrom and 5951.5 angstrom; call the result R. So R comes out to 2.08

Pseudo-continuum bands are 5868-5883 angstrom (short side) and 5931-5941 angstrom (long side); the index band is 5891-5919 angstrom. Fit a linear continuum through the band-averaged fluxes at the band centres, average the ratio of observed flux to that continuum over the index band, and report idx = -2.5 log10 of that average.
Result 0.12 mag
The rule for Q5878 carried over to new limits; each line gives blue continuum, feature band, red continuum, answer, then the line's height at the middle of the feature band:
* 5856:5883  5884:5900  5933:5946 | 2.5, 2.12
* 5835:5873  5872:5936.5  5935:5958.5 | 3.0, 2.11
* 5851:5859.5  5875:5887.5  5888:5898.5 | -1.3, 1.87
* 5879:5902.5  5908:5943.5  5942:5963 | -1.8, 1.98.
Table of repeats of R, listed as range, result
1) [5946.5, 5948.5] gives 2.04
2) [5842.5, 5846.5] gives 2.12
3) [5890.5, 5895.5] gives 1.71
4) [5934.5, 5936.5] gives 2.13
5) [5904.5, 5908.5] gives 2.02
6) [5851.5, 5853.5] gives 2.12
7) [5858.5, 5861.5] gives 1.97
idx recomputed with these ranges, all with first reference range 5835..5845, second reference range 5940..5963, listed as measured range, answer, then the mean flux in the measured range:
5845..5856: 0.01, 2.14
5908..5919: 0.03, 2.04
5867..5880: -0.03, 2.2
